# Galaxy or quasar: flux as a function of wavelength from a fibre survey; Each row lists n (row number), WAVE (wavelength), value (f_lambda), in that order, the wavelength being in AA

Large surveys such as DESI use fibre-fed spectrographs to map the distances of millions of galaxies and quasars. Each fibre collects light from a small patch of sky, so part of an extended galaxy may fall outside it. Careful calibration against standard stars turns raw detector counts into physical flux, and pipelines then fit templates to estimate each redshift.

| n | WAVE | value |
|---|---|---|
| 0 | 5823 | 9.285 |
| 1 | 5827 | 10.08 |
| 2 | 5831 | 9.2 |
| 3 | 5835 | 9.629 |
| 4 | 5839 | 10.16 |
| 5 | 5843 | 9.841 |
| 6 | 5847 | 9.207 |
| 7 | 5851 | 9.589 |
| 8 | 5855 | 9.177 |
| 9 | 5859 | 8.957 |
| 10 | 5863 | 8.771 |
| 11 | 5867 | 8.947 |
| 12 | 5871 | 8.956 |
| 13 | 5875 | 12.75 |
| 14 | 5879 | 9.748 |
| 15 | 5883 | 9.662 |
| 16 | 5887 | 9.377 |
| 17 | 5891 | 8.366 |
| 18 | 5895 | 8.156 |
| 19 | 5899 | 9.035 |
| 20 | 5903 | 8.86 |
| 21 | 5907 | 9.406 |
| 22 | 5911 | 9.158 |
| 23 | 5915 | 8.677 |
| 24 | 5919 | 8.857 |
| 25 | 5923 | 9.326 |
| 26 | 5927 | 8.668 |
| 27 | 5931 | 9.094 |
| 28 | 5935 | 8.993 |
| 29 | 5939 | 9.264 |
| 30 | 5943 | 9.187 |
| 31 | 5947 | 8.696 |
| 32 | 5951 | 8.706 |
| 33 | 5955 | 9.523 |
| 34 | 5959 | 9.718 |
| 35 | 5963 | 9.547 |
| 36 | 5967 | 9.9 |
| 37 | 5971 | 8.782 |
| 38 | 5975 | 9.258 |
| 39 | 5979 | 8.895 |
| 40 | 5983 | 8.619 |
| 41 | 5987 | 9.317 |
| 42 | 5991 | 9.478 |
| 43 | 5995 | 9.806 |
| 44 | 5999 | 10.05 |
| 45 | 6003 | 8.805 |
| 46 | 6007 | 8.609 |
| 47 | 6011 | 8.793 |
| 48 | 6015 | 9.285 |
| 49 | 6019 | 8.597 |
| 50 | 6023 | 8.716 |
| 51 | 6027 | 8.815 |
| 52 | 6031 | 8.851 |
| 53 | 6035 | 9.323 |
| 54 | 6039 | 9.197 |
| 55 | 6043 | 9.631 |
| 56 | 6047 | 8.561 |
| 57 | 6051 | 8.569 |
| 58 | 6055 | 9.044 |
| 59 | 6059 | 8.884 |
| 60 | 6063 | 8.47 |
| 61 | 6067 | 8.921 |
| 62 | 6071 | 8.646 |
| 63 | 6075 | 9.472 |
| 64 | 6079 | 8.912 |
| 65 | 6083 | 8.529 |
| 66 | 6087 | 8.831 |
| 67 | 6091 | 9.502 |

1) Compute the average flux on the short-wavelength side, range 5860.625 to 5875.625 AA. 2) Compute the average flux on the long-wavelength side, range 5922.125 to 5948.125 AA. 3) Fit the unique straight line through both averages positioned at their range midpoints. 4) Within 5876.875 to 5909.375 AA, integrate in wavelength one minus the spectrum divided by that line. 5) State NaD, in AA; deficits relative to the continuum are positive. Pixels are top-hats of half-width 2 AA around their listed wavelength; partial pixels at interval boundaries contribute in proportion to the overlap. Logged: 0.96 AA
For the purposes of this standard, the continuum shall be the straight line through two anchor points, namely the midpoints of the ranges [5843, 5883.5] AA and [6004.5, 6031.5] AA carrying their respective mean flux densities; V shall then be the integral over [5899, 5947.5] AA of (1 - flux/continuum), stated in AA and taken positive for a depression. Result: 1.34 AA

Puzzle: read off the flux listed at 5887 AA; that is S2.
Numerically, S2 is 9.377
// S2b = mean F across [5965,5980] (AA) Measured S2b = 9.23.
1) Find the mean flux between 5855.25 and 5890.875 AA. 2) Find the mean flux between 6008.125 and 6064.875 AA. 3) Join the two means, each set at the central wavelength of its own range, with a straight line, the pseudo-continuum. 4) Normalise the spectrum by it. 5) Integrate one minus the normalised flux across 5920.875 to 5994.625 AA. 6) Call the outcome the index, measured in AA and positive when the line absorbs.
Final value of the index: 0.3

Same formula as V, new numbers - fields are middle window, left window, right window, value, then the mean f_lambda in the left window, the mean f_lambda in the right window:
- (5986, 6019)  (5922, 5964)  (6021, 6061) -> -0.7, 9.14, 8.96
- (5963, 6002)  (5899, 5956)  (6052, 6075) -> -1.7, 9.02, 8.84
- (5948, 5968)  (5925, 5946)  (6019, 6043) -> -0.9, 9.02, 9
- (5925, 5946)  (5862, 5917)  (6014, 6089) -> 0.3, 9.29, 8.9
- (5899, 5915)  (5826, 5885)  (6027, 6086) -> 0.7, 9.64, 8.92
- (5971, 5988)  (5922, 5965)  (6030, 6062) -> 0.2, 9.15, 9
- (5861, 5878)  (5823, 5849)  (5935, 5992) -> -0.6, 9.66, 9.19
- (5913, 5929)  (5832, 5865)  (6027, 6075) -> 0.6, 9.41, 8.94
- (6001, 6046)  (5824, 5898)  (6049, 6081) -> 0.1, 9.47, 8.86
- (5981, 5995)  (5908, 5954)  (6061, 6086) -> -0.5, 8.99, 8.83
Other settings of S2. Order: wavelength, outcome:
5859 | 8.957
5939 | 9.264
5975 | 9.258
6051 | 8.569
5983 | 8.619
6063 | 8.47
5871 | 8.956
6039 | 9.197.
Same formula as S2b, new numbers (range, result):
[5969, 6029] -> 9.05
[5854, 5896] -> 9.38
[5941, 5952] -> 8.88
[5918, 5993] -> 9.15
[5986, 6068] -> 9.03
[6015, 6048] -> 8.99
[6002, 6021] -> 8.82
